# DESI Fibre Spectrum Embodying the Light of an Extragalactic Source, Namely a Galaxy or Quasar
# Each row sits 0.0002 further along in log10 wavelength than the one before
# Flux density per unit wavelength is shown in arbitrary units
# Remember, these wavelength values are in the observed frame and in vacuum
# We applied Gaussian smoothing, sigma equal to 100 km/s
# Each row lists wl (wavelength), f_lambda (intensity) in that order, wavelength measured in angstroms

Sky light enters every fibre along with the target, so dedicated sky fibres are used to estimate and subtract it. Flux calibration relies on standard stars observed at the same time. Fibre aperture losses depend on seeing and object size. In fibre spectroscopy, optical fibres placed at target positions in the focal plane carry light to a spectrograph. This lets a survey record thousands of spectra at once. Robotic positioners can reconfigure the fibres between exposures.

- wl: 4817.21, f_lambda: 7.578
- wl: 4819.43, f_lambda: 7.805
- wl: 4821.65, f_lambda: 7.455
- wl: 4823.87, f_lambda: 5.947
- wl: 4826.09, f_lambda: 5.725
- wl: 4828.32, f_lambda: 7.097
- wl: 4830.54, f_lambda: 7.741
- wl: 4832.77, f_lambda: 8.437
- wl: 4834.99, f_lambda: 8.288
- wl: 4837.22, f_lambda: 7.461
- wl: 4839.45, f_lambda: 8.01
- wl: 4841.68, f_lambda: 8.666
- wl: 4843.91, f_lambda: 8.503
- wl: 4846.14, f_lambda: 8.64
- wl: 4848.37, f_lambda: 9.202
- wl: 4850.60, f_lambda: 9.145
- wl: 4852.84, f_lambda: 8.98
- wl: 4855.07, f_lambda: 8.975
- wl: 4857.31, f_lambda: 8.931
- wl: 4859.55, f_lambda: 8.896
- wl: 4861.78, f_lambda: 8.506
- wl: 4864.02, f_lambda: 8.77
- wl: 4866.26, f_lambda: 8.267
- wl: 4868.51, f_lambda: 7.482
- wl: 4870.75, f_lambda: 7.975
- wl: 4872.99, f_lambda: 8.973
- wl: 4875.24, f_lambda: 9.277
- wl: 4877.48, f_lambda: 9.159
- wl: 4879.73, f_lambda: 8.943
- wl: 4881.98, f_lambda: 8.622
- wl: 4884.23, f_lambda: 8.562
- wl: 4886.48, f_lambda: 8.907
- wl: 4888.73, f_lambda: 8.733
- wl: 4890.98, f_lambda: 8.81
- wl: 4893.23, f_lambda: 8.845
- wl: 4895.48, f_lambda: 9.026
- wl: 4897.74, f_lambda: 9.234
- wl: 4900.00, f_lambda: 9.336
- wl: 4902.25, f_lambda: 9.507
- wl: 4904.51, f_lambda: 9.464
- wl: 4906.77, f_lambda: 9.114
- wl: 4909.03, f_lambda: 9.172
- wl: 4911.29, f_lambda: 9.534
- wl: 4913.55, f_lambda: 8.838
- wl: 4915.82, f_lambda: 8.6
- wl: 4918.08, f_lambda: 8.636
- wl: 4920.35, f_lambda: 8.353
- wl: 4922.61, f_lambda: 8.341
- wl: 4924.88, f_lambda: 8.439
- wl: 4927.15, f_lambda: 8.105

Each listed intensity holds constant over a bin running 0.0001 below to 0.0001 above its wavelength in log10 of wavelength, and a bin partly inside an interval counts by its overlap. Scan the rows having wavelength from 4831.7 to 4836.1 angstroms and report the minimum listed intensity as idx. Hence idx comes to 8.288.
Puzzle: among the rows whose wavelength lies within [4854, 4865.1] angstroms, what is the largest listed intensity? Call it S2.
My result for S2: 8.975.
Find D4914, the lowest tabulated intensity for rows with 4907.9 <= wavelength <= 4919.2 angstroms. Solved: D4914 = 8.6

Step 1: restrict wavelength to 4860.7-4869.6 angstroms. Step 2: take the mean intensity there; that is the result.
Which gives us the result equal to 8.25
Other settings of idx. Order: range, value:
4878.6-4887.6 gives 8.562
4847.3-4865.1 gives 8.506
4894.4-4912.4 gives 9.026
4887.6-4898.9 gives 8.733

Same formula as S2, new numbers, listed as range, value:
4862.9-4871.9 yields 8.77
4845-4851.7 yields 9.202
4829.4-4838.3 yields 8.437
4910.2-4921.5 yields 9.534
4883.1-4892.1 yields 8.907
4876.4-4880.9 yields 9.159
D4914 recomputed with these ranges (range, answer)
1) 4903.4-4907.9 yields 9.114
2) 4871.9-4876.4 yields 8.973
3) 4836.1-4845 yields 7.461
